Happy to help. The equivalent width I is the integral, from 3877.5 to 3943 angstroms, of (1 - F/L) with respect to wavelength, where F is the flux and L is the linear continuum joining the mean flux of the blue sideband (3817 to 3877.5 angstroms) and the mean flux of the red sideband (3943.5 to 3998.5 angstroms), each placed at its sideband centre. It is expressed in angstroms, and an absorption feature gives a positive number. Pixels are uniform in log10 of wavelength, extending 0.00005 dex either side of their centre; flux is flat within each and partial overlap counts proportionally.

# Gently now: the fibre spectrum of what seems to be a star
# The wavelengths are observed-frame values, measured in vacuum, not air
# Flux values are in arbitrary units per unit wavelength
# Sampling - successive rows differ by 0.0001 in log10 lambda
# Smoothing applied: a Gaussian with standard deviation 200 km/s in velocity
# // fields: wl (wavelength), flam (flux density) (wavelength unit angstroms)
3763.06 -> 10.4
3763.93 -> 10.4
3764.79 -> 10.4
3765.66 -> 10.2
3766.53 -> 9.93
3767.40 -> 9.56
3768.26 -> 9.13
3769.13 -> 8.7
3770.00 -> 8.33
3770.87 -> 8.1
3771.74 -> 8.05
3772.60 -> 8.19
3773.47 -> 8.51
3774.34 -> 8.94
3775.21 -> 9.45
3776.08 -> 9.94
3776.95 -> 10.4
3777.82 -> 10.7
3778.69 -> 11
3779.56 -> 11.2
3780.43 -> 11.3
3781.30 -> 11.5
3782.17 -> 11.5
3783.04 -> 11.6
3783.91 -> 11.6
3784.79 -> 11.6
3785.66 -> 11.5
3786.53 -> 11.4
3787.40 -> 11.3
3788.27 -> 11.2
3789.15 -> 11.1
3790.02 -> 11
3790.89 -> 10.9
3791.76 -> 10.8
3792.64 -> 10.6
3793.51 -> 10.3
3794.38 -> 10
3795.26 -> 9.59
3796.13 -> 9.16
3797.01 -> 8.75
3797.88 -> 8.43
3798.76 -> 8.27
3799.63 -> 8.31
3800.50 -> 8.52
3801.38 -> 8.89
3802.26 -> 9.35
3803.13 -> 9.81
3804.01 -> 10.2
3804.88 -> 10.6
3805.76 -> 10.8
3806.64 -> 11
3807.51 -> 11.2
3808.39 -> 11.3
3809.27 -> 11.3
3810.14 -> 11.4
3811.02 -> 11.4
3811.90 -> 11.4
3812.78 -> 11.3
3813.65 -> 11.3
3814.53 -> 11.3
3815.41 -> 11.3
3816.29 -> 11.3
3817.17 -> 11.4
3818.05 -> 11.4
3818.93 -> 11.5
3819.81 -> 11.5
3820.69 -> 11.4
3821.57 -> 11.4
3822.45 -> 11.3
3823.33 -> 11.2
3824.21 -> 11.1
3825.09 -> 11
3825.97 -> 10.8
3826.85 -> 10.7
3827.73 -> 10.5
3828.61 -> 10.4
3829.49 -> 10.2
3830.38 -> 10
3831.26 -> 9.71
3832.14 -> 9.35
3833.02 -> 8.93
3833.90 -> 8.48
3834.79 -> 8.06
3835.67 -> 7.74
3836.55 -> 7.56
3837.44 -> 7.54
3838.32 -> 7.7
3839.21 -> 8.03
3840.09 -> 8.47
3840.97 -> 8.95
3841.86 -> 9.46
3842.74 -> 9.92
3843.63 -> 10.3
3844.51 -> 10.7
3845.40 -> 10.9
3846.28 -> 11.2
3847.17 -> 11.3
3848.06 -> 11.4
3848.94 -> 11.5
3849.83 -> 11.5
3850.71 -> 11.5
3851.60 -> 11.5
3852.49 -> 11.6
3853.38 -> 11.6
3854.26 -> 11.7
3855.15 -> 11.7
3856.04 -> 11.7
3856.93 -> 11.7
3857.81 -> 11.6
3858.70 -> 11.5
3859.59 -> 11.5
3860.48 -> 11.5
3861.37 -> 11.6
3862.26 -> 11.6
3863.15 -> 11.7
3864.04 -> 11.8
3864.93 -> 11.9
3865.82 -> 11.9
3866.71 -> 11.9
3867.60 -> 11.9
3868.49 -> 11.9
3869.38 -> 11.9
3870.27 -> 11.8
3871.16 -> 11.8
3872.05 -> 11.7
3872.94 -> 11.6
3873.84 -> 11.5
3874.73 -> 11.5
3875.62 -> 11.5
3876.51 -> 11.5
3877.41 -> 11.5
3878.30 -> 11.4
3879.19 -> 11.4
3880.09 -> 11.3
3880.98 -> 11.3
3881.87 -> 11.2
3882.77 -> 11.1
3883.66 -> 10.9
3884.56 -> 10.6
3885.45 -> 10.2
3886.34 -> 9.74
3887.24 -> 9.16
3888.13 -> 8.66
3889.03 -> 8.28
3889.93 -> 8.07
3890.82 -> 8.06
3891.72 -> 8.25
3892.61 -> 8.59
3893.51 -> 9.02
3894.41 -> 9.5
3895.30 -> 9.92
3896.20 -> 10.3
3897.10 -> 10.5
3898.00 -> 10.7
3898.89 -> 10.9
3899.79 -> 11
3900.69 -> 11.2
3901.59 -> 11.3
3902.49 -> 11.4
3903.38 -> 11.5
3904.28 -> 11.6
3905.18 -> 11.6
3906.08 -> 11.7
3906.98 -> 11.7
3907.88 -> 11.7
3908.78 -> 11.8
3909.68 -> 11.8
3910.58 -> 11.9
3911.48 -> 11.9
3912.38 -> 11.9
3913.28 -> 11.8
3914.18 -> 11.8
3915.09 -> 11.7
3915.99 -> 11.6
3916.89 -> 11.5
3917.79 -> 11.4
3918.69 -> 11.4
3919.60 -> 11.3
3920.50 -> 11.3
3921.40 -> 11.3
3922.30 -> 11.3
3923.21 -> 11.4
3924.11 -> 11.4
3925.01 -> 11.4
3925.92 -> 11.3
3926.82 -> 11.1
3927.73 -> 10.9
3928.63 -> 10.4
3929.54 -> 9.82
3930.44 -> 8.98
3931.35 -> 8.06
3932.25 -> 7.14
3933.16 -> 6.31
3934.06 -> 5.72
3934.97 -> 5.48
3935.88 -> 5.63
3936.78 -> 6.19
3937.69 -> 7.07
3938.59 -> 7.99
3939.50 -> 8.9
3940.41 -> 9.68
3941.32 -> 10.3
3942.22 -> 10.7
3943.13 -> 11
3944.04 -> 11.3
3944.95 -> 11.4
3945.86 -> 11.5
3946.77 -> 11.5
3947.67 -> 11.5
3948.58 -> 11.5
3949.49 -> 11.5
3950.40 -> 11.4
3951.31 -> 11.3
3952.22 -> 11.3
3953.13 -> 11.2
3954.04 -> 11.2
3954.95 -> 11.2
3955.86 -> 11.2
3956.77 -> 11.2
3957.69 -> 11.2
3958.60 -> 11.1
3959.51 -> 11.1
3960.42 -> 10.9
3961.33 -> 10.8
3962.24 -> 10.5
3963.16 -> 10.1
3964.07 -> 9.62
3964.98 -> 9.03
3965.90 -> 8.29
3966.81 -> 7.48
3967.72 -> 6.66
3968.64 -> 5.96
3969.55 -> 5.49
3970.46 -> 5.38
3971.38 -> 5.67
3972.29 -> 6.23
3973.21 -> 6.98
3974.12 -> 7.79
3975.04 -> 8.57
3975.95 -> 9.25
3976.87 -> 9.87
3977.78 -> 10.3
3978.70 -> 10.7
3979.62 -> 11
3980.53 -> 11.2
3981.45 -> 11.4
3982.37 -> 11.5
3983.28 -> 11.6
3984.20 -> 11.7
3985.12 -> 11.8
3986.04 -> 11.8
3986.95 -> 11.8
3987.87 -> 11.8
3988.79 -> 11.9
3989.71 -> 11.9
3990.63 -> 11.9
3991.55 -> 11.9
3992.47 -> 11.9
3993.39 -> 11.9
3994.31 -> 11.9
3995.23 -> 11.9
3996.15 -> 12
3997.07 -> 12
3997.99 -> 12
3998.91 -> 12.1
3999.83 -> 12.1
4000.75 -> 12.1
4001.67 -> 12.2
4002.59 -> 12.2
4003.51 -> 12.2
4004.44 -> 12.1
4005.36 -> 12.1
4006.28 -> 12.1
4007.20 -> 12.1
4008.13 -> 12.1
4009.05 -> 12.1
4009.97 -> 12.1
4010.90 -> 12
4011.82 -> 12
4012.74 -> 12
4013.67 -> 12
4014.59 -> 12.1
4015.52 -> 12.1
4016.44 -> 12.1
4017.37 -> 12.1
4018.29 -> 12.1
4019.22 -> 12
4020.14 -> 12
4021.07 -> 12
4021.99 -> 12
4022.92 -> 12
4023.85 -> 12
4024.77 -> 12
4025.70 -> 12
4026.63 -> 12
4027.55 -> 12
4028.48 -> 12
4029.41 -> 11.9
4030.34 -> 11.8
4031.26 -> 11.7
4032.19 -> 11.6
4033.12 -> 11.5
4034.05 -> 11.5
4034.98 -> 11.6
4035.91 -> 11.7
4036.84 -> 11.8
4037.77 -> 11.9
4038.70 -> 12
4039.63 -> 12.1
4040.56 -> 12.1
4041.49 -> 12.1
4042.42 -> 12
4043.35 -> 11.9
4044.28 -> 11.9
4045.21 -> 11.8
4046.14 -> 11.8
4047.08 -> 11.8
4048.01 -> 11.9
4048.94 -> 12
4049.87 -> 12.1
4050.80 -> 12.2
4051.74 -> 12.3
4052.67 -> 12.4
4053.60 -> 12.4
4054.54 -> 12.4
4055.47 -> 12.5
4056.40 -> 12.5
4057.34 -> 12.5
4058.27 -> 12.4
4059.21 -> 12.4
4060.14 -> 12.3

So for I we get 2.5 angstroms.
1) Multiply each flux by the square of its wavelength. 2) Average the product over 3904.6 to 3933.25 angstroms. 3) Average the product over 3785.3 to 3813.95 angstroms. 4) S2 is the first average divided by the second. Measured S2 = 1.1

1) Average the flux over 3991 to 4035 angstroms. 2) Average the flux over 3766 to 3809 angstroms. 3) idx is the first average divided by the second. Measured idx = 1.19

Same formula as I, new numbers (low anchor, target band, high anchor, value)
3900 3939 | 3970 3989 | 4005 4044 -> 2.4 angstroms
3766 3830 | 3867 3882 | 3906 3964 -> -1.6 angstroms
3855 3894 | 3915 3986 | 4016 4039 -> 9.6 angstroms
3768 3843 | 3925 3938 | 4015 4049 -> 3.3 angstroms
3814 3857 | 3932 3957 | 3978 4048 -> 3.5 angstroms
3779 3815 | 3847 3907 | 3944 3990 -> -3.6 angstroms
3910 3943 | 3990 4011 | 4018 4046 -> -1.3 angstroms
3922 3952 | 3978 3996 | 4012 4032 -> -0.9 angstroms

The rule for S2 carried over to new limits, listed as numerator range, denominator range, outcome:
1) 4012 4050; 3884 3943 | 1.25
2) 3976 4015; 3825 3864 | 1.22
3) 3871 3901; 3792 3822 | 1.03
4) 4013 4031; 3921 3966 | 1.24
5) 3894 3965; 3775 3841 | 1.09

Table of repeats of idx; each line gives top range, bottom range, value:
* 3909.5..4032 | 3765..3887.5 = 1.02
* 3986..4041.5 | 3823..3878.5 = 1.11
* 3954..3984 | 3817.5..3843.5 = 0.96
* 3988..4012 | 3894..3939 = 1.16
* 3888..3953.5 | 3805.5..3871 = 0.95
